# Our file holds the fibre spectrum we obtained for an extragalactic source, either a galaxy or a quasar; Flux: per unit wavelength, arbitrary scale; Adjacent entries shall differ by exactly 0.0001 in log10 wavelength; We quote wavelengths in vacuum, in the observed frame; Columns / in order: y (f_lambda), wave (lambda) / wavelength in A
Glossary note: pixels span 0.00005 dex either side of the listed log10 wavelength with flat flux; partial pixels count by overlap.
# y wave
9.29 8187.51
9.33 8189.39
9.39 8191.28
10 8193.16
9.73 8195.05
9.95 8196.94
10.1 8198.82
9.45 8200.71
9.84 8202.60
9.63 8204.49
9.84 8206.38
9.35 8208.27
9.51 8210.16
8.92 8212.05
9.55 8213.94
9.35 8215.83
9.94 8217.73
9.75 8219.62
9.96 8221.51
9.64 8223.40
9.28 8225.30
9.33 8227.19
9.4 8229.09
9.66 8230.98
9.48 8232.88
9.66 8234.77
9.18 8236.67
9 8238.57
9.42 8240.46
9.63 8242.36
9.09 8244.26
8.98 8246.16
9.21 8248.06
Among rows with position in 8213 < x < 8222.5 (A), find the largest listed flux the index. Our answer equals 9.96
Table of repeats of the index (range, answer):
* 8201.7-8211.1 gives 9.84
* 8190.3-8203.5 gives 10.1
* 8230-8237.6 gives 9.66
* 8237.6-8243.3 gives 9.63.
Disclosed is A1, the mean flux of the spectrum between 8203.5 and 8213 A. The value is 9.45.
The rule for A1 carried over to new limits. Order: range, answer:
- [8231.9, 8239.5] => 9.33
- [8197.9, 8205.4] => 9.75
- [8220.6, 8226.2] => 9.62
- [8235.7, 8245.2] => 9.26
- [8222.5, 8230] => 9.4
